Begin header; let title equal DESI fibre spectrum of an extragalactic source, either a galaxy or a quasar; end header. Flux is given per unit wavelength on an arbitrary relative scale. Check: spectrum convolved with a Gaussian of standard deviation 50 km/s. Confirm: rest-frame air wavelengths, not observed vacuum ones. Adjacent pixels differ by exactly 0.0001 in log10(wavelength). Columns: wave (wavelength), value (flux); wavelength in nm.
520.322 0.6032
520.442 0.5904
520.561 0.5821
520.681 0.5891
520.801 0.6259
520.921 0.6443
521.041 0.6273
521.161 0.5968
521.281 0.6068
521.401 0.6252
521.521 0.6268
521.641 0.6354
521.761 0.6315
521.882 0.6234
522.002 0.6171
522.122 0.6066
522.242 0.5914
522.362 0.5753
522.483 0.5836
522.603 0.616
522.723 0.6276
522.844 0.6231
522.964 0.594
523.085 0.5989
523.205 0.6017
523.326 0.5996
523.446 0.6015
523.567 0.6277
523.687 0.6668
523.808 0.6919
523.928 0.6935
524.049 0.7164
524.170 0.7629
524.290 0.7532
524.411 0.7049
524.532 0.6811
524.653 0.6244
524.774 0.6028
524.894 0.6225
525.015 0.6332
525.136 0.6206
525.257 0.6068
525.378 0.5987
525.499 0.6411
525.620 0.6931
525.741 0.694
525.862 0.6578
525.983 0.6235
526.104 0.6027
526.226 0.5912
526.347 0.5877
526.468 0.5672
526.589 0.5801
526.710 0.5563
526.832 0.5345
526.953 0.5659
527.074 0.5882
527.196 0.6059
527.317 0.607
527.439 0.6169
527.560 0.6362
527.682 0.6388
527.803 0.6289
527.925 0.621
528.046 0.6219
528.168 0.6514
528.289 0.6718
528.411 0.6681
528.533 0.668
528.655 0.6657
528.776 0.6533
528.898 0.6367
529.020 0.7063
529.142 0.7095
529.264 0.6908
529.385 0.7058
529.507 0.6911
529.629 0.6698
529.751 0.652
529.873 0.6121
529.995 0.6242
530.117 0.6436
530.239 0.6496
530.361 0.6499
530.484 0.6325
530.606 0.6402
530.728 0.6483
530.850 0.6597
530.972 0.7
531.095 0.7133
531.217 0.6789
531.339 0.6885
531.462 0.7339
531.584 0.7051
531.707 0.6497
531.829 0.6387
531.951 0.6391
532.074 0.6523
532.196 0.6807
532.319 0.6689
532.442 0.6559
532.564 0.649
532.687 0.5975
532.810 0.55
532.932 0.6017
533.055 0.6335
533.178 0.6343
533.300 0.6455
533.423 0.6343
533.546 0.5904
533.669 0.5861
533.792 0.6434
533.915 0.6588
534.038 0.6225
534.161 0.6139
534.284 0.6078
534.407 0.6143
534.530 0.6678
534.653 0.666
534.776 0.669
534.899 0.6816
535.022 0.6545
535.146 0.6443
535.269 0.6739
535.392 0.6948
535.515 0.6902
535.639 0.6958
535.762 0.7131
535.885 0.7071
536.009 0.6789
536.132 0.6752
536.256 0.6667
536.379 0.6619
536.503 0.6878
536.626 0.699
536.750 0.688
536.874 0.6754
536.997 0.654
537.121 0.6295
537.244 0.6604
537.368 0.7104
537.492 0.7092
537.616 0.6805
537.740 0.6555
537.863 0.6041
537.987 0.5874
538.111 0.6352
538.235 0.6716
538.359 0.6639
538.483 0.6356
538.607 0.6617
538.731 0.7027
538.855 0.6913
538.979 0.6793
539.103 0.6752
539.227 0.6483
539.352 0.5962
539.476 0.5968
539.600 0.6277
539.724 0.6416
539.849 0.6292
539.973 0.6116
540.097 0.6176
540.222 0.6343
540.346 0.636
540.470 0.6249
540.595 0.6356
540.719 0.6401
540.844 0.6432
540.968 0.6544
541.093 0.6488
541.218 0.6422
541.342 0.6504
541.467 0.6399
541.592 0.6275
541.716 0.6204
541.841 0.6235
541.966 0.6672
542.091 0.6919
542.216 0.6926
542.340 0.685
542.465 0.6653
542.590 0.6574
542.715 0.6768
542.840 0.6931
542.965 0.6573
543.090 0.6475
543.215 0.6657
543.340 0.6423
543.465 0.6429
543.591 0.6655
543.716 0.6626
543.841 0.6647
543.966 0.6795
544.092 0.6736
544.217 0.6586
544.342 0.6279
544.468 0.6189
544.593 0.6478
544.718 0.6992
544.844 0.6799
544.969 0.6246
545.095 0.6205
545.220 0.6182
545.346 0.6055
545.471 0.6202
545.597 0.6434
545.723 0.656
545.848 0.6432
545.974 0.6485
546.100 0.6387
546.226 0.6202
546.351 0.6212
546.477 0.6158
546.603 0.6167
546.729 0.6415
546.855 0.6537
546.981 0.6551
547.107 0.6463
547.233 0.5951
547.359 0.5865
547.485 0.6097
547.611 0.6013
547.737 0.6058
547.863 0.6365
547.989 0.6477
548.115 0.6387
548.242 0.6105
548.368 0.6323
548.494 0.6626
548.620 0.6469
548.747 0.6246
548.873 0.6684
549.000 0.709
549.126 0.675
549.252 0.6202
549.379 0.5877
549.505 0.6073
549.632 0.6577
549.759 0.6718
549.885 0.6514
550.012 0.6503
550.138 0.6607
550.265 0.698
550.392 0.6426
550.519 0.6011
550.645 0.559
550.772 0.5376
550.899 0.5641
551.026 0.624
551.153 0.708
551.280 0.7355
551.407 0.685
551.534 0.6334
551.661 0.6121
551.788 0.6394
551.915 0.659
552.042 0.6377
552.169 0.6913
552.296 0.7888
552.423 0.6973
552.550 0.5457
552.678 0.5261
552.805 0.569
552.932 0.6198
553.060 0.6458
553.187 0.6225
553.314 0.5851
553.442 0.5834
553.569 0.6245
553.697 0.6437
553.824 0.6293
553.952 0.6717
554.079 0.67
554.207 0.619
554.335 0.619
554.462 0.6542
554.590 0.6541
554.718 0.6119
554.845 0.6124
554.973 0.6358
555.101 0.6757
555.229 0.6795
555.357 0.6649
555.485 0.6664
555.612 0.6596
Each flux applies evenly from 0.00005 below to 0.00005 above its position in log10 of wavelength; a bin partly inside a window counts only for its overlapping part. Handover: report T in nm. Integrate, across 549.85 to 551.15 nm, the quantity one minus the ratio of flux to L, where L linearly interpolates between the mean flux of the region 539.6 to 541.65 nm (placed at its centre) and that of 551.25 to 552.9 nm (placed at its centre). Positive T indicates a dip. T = 0.044 nm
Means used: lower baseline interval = 0.636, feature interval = 0.622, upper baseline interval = 0.646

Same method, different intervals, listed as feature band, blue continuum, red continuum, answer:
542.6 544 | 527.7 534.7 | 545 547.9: -0.07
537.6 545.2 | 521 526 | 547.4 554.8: -0.16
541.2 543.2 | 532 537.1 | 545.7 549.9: -0.05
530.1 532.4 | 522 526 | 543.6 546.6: -0.09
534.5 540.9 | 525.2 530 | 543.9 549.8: -0.24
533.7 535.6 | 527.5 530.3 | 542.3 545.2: 0.01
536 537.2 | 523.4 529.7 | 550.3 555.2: -0.06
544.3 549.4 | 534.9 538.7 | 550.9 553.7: 0.11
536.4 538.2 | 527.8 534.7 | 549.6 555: -0.04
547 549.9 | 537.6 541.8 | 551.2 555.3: 0.03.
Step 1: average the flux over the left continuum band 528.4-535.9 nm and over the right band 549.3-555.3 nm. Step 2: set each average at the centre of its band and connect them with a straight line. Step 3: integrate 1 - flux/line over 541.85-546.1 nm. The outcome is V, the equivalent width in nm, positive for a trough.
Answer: -0.070 nm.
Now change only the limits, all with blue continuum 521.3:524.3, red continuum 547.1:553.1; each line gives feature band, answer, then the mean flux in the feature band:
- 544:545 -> -0.032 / 0.655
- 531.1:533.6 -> -0.054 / 0.648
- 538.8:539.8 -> -0.014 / 0.644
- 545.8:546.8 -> 0.007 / 0.63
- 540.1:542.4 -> -0.043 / 0.647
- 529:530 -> -0.065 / 0.675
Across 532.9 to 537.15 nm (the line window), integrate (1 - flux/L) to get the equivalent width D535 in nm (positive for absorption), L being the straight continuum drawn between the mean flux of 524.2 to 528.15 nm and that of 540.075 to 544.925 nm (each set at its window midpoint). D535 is -0.11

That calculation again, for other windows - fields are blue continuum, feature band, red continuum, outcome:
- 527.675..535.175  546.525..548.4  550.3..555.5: 0.04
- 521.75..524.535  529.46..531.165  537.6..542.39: -0.04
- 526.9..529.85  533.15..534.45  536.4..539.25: 0.07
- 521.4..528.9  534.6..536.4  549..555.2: -0.13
